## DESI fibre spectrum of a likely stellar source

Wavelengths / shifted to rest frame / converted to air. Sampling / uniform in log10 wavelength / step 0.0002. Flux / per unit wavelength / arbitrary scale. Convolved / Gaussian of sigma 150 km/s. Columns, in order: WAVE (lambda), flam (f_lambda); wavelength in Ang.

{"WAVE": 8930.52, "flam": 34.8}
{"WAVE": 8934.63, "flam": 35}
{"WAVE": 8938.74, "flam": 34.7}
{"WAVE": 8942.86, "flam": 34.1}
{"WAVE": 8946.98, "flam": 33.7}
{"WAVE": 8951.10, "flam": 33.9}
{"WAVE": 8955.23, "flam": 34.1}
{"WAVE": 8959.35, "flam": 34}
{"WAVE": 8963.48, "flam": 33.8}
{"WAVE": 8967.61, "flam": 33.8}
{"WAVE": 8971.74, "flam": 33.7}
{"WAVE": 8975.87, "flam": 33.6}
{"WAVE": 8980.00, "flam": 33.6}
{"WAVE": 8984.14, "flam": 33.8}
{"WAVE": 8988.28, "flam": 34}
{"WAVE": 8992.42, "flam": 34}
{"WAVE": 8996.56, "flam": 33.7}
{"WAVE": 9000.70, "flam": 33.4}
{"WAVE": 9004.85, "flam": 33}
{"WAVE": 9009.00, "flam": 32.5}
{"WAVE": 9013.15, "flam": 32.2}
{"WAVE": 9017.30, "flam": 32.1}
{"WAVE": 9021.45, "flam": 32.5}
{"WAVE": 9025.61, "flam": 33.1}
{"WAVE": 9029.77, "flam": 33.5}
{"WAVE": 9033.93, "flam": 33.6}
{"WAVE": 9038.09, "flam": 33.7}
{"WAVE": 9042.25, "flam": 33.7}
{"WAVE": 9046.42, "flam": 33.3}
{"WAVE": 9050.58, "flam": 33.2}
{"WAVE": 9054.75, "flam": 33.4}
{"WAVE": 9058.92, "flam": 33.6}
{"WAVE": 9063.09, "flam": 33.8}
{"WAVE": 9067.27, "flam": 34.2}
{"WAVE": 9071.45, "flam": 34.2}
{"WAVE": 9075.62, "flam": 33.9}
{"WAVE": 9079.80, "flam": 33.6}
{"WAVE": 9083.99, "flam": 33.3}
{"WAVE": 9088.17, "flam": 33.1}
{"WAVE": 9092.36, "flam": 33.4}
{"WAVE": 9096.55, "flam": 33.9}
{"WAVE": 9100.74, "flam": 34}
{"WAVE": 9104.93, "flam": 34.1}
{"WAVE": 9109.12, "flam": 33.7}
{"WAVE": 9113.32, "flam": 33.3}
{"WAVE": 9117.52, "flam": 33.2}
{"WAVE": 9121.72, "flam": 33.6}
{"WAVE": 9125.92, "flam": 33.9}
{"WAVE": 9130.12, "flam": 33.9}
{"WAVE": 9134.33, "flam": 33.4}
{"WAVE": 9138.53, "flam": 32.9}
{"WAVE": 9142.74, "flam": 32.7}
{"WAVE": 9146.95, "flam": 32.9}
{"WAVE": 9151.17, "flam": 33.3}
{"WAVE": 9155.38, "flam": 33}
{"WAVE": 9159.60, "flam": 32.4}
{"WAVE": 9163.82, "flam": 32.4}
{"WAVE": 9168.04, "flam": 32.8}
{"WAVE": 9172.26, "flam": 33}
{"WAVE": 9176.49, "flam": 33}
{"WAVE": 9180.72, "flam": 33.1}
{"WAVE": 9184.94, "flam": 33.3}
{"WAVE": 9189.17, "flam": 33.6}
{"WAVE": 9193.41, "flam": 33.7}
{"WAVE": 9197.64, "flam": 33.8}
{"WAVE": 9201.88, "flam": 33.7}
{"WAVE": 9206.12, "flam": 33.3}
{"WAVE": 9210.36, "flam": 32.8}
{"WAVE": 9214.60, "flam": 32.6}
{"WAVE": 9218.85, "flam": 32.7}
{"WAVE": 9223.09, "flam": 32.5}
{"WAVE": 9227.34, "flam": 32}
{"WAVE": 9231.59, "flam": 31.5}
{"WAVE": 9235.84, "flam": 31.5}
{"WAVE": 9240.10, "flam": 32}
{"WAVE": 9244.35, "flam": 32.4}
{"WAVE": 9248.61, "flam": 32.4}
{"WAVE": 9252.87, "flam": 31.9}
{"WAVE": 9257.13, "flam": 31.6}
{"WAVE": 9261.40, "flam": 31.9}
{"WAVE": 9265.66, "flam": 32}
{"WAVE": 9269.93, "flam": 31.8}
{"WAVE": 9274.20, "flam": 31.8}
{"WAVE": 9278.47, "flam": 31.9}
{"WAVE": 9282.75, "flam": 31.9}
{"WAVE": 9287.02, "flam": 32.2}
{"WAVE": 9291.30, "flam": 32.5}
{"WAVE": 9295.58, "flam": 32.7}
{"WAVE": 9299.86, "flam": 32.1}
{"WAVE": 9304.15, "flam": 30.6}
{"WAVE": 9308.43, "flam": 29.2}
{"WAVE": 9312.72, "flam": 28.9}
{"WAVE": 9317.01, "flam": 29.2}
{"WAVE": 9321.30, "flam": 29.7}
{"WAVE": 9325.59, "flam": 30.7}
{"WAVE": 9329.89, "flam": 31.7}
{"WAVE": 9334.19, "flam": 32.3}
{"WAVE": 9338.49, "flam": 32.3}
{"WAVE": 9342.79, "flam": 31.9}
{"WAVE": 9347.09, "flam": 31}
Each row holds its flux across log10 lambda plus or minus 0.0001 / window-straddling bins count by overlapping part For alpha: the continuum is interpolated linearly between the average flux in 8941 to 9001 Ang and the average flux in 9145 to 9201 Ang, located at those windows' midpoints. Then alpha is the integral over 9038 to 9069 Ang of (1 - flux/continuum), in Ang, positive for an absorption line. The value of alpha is -0.1 Ang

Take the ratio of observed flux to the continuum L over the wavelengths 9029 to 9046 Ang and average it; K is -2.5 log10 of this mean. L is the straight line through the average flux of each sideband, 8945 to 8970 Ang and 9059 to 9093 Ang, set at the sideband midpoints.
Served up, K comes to 0.005 mag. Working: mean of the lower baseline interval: 33.9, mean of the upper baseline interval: 33.7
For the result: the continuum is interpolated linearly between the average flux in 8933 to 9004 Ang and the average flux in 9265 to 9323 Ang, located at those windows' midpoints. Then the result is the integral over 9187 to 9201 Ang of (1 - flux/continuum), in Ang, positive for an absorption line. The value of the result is -0.7 Ang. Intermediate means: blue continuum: 33.9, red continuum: 31.2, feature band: 33.7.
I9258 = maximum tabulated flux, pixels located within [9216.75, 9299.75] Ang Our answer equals 32.7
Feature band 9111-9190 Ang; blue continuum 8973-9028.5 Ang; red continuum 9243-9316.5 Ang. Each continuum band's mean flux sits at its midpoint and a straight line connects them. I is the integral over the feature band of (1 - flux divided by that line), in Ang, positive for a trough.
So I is -2.0 Ang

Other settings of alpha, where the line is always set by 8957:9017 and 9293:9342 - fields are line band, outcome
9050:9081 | -0.9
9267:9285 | -0.4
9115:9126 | -0.4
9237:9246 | -0.2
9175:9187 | -0.4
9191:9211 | -1.1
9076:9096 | -0.5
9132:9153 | -0.5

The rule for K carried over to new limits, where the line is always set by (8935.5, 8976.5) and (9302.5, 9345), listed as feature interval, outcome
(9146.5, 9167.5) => -0.021 mag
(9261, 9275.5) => -0.025 mag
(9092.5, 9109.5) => -0.040 mag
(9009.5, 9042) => 0.012 mag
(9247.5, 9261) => -0.022 mag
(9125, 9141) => -0.037 mag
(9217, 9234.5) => -0.021 mag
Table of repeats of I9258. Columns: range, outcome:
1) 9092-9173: 34.1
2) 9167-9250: 33.8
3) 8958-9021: 34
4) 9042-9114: 34.2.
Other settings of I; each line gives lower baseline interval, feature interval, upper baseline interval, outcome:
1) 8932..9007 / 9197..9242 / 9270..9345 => -0.8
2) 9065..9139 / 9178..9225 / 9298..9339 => -1.4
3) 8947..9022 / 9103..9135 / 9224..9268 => -1.0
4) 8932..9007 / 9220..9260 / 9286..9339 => -0.5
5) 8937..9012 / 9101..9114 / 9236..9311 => -0.4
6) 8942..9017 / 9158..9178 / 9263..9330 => -0.4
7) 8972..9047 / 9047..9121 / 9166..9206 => -0.7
